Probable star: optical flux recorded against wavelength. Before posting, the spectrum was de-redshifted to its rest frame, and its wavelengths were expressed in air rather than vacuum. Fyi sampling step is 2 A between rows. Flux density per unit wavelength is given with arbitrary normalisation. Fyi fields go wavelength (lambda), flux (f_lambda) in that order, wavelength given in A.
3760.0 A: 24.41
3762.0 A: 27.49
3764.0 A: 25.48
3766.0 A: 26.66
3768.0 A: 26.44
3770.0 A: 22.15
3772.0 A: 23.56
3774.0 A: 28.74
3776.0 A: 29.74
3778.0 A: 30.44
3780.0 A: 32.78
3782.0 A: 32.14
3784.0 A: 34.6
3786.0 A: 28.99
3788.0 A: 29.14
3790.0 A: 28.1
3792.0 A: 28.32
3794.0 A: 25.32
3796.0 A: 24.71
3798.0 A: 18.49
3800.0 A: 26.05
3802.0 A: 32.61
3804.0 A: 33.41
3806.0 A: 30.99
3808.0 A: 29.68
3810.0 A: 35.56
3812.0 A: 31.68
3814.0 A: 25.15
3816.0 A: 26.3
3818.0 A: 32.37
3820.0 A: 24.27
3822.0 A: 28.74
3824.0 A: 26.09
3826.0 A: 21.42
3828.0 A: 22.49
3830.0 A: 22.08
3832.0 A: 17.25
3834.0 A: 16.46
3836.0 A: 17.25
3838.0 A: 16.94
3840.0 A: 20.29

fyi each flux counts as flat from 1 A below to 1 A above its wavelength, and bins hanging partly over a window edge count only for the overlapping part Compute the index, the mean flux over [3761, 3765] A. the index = 26.5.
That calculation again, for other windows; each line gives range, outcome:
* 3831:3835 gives 16.9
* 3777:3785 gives 32.5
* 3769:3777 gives 26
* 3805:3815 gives 30.6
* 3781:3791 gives 30.6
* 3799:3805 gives 30.7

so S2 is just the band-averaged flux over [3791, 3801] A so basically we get 24.6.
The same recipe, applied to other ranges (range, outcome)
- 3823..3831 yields 23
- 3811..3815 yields 28.4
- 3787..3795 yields 27.7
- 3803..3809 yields 31.4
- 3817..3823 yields 28.5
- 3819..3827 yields 25.1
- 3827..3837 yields 19.1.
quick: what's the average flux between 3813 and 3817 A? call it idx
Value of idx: 25.7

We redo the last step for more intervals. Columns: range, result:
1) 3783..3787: 31.8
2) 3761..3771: 25.6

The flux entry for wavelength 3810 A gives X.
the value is 35.56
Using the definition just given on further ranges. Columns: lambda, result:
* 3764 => 25.48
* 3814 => 25.15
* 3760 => 24.41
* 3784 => 34.6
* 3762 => 27.49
